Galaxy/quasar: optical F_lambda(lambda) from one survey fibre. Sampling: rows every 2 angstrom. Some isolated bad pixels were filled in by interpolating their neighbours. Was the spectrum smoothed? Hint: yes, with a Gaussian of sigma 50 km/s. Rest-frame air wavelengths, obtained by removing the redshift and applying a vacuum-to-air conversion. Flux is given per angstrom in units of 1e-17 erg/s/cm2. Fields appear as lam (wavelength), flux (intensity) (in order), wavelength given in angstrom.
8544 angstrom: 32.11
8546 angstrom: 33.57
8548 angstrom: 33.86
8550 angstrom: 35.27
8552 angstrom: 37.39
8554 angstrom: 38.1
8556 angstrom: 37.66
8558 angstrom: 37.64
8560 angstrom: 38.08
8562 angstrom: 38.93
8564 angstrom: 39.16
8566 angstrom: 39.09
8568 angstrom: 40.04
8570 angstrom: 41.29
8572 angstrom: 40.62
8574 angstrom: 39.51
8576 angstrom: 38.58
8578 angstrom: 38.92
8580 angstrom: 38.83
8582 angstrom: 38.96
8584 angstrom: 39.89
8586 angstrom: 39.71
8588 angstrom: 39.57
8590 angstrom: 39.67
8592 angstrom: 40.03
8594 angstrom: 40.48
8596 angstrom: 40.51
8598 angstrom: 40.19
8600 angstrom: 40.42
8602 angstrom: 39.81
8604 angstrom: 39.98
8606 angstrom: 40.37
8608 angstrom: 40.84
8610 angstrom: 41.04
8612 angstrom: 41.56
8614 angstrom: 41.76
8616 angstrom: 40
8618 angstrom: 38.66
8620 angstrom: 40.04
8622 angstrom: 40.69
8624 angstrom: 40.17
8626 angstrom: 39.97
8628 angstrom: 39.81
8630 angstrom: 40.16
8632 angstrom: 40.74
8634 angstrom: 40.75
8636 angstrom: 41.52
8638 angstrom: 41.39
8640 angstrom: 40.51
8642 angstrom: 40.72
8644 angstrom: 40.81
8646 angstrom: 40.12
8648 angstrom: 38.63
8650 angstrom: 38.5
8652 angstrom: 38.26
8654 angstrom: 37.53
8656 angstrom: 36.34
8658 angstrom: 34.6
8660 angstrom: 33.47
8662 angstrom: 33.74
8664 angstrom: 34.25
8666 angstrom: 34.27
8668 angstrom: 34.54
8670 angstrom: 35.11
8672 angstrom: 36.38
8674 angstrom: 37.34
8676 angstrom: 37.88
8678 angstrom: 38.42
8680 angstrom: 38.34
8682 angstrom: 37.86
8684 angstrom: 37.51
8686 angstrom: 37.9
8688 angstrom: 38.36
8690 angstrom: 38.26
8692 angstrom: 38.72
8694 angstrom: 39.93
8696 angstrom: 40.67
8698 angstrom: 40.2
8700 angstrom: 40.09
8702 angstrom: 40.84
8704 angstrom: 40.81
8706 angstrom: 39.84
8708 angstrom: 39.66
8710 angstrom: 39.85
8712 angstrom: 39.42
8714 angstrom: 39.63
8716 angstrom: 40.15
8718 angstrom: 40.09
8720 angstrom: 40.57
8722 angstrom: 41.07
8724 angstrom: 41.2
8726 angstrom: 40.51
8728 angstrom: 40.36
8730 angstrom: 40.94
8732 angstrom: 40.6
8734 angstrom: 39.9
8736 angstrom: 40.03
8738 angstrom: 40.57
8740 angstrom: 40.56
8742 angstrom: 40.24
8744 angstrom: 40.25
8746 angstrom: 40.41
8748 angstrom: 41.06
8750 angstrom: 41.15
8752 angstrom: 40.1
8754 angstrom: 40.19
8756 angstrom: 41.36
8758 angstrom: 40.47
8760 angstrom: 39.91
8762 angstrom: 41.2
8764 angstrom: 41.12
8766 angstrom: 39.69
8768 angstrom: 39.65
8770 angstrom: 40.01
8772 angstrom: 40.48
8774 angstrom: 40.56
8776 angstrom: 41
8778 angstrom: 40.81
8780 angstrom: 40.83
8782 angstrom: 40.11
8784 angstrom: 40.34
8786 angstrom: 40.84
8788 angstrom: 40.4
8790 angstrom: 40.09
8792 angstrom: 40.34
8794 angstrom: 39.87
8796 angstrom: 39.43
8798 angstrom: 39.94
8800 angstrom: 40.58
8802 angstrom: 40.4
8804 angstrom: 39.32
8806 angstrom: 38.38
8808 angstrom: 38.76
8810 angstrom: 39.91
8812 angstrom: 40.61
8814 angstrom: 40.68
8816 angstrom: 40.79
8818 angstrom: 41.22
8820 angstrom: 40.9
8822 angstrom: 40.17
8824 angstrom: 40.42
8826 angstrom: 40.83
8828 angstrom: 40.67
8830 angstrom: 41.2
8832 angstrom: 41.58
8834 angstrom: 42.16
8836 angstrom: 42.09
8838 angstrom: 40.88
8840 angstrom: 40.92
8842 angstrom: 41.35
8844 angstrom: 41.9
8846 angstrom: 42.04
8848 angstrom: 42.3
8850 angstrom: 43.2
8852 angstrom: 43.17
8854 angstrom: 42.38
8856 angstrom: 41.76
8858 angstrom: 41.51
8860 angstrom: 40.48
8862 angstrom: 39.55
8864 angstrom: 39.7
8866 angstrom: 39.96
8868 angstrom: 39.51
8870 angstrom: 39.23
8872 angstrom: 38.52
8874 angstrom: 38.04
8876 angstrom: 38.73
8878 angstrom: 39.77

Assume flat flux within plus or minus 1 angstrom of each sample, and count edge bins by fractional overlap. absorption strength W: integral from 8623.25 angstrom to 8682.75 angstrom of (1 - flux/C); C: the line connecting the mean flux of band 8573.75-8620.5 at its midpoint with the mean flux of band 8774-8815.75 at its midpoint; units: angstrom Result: 2.92 angstrom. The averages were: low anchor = 40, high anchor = 40.2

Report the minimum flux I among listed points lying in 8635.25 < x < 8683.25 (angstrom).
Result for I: 33.47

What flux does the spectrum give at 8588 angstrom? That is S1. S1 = 39.57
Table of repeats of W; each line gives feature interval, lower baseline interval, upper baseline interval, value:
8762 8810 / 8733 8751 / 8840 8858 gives 1.2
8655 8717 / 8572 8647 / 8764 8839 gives 3.7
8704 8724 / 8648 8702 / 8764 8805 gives -0.9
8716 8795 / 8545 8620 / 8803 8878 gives -0.6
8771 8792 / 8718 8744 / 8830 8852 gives 0.3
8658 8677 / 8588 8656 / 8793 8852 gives 2.4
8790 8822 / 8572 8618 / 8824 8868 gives 0.8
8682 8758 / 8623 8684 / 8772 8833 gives -1.9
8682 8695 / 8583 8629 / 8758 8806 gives 0.6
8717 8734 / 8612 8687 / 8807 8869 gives -0.5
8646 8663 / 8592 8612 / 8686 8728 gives 1.5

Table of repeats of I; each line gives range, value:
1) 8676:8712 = 37.51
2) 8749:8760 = 39.91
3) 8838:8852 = 40.88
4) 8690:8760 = 38.26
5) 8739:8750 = 40.24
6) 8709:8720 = 39.42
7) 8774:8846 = 38.38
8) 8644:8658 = 34.6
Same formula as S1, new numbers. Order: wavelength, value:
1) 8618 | 38.66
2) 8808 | 38.76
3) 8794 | 39.87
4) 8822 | 40.17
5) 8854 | 42.38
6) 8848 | 42.3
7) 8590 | 39.67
